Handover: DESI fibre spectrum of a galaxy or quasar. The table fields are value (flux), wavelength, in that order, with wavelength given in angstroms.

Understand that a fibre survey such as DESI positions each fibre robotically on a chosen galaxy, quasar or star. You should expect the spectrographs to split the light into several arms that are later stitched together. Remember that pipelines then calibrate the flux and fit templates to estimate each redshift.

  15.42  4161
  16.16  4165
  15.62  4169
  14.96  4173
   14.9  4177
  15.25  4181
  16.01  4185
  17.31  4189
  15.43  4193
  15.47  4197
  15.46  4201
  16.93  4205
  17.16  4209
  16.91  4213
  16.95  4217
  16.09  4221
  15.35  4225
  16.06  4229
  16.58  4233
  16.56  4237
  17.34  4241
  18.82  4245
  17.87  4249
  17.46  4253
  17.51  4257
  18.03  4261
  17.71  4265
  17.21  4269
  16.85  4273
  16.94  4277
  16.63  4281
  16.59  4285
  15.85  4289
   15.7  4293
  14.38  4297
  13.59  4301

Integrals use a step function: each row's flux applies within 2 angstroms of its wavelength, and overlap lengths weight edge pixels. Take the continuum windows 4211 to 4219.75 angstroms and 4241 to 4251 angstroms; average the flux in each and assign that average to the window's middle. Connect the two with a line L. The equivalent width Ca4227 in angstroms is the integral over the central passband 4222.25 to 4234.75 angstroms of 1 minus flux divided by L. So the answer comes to 1.0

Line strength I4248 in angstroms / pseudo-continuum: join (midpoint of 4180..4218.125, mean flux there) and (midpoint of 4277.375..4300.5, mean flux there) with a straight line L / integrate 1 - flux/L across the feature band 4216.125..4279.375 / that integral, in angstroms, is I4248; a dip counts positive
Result -4.3 angstroms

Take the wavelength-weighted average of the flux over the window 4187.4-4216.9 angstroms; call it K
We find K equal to 16.4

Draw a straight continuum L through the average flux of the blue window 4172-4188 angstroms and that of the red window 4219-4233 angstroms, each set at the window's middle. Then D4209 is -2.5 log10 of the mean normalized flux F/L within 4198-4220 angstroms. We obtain -0.06 mag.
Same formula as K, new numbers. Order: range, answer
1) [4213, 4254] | 16.9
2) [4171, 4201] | 15.6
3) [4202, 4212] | 16.9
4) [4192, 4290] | 16.8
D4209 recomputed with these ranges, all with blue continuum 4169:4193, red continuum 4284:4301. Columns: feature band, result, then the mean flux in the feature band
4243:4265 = -0.16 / 17.9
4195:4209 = -0.04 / 16.1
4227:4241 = -0.07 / 16.5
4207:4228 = -0.06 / 16.5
